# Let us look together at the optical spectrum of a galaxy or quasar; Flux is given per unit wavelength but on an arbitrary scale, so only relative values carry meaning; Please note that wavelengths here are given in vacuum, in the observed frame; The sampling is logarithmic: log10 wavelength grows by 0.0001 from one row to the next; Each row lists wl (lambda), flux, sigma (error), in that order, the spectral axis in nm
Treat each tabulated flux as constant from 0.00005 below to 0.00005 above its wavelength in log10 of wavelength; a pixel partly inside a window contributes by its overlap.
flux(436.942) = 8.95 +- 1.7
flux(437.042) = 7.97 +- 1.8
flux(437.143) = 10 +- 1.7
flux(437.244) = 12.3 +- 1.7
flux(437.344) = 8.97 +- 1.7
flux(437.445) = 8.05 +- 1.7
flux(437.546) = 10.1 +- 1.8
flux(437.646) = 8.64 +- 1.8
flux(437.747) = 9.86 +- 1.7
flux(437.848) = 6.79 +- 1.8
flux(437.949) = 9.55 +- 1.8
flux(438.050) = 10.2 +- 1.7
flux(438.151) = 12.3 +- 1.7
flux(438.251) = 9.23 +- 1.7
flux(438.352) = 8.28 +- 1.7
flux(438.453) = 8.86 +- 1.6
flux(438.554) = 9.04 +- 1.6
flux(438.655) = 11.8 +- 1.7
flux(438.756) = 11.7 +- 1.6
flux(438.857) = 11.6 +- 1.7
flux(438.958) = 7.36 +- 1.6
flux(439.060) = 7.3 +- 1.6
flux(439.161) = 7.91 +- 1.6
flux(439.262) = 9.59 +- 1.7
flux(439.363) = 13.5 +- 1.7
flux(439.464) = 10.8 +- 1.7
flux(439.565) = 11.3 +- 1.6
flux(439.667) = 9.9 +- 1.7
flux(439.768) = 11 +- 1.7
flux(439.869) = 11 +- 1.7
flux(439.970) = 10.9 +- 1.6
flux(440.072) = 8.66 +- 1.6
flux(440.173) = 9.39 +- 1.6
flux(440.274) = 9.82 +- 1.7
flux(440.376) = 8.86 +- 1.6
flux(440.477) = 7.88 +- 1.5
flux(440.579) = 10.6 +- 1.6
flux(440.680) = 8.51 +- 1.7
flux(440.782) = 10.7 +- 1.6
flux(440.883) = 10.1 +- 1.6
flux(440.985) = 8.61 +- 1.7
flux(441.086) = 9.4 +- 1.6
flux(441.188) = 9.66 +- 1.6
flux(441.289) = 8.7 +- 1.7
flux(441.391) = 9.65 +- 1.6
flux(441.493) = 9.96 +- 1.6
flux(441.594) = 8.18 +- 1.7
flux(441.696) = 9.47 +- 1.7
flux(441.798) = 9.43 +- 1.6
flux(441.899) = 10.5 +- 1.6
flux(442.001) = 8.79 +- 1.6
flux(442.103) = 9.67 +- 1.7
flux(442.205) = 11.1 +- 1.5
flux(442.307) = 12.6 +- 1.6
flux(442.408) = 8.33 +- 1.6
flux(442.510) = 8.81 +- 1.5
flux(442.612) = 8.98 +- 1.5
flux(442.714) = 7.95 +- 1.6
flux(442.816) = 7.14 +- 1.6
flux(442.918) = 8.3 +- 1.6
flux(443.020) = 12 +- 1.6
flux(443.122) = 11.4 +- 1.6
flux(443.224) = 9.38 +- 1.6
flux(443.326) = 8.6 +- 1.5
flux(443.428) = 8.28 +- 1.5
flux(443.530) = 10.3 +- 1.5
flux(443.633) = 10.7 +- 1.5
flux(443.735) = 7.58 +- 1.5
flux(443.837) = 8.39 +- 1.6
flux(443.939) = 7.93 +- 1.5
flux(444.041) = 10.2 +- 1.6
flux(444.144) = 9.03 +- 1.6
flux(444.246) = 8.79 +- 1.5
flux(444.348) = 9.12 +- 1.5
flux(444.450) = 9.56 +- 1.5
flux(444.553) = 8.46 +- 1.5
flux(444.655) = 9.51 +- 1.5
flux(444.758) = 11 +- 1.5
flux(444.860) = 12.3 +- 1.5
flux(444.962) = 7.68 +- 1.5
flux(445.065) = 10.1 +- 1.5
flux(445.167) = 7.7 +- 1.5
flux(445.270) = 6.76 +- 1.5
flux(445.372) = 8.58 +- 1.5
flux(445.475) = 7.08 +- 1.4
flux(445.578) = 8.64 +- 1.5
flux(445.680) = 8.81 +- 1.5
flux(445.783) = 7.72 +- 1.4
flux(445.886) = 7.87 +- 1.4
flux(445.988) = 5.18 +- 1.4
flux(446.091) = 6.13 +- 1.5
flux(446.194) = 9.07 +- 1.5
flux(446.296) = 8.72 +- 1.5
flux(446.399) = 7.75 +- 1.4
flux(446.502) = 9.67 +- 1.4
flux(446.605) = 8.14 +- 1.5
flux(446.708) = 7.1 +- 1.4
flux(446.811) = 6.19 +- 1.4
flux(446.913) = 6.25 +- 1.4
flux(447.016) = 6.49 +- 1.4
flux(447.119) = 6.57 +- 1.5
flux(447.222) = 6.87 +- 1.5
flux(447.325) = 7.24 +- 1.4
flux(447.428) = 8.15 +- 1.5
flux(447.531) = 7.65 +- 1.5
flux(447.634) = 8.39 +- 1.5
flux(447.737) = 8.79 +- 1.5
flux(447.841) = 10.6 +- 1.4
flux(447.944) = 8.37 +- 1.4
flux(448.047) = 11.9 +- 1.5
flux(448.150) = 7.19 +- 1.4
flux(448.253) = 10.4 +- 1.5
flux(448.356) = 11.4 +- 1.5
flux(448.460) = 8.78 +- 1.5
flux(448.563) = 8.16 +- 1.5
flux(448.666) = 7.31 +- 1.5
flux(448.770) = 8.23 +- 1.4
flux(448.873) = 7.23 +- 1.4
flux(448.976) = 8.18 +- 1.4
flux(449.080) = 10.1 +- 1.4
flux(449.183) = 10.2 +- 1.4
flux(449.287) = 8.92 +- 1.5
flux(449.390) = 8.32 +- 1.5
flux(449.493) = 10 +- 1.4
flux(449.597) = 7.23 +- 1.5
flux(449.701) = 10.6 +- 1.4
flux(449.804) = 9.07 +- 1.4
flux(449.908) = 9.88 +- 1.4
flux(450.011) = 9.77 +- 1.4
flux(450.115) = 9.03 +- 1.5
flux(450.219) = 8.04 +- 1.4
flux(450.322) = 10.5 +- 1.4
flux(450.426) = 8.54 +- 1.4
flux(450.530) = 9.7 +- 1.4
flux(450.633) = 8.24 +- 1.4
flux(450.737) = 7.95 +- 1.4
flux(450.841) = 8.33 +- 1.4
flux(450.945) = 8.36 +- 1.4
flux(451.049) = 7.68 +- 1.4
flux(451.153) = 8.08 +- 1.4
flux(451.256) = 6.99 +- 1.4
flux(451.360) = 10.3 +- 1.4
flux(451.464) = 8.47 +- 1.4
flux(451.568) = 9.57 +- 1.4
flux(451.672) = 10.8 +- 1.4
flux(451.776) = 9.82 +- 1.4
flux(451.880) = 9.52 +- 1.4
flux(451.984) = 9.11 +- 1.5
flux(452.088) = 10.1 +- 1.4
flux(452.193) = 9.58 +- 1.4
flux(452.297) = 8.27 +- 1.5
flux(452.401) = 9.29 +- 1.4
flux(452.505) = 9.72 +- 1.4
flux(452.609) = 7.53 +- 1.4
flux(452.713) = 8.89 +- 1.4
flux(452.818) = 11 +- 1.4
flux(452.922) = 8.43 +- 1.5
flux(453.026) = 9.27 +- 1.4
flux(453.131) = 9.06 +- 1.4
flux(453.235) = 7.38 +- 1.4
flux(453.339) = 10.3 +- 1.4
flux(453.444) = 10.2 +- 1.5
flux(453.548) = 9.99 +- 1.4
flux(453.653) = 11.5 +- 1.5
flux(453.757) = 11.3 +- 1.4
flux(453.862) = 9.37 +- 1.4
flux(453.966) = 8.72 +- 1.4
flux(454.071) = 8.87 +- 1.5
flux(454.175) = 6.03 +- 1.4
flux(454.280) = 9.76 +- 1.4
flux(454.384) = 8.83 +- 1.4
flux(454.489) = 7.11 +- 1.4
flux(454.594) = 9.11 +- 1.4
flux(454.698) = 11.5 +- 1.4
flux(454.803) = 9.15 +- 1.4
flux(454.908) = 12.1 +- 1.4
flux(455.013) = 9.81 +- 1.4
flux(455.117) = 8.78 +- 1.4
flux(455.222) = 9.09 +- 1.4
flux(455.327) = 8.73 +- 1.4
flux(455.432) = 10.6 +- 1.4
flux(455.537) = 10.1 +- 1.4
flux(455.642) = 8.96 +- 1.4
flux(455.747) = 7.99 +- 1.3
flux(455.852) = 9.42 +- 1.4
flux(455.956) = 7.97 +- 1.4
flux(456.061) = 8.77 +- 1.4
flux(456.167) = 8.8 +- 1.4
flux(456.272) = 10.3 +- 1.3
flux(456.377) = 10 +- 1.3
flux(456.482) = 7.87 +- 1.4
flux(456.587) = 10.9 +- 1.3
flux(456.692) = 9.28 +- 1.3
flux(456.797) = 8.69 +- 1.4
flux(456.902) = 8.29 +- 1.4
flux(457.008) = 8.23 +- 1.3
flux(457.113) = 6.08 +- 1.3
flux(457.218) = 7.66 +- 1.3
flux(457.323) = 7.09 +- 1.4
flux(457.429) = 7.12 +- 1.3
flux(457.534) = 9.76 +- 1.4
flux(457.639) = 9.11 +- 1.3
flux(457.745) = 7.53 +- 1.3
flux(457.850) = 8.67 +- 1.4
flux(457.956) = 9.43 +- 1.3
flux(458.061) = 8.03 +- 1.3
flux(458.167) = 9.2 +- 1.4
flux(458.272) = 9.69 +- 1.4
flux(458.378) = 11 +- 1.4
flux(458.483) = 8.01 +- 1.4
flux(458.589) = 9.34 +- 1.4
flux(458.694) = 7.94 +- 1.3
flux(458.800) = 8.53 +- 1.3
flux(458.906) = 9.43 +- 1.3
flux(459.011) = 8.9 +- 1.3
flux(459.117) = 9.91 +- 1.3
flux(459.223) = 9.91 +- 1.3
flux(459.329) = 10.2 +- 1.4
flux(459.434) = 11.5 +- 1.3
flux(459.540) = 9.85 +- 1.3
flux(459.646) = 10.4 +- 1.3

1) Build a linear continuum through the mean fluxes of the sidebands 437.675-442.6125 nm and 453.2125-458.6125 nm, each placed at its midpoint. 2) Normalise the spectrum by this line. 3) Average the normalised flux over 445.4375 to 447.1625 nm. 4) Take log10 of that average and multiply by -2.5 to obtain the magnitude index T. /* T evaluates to 0.25 mag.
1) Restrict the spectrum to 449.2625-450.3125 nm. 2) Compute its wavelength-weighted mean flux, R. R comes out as 9.15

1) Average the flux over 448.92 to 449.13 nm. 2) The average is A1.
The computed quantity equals 9.08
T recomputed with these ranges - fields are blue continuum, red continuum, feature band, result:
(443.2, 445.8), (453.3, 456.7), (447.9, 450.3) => 0.009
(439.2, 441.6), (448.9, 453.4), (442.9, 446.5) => 0.086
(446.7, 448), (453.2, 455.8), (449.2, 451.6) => -0.061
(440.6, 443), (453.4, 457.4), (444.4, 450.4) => 0.089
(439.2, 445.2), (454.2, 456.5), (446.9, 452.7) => 0.073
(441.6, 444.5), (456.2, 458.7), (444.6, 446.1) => 0.105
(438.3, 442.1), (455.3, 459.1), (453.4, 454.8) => -0.048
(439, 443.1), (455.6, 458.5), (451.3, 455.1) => -0.058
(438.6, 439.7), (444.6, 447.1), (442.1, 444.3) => -0.047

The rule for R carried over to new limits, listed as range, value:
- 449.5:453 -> 9.06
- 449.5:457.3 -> 9.11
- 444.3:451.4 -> 8.53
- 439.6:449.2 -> 8.92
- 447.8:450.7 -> 9.13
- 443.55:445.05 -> 9.34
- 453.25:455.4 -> 9.49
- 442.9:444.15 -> 9.43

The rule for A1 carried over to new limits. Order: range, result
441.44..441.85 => 9.28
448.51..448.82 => 7.9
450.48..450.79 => 8.63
